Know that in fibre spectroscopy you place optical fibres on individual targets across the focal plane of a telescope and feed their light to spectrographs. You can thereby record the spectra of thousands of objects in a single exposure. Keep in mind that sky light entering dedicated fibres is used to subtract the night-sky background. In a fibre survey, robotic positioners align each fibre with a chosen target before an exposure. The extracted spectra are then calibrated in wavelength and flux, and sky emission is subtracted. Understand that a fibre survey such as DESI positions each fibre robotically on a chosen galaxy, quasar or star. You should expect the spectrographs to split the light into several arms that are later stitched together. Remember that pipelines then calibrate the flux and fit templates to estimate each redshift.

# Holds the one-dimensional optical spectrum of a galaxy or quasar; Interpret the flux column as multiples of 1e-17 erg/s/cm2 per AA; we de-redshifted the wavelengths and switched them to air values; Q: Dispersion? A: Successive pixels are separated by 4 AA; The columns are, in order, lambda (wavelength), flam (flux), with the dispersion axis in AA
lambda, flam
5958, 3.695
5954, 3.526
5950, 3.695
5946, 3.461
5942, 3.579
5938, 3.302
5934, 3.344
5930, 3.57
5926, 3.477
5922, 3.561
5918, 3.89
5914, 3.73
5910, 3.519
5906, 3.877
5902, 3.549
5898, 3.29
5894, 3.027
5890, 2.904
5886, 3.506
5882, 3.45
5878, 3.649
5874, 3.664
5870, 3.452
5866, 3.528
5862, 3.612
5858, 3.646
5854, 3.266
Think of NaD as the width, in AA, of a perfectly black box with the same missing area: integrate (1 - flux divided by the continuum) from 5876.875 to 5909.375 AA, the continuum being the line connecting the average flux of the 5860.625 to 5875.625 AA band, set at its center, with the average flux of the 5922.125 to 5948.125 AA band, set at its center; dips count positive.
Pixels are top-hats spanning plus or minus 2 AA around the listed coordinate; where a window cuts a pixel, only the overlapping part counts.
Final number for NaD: 1.1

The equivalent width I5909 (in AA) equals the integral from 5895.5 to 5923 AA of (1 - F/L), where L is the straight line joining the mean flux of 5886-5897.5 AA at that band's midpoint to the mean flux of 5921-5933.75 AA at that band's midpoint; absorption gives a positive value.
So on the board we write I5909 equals -2.67 AA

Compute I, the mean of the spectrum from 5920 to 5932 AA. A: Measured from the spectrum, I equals 3.54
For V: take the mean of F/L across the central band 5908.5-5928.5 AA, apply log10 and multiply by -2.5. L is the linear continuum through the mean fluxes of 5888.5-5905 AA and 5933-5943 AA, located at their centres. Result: -0.10 mag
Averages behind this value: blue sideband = 3.24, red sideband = 3.4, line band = 3.64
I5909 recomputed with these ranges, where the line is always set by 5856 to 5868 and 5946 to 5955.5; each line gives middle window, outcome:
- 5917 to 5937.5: 0.3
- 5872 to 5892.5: 1.0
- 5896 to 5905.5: 0.3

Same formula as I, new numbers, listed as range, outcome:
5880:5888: 3.48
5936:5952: 3.51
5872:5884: 3.59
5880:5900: 3.24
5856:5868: 3.6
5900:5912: 3.65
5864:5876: 3.55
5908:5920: 3.71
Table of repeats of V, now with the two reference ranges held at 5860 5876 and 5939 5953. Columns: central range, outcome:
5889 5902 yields 0.13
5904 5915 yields -0.04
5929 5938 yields 0.05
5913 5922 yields -0.06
